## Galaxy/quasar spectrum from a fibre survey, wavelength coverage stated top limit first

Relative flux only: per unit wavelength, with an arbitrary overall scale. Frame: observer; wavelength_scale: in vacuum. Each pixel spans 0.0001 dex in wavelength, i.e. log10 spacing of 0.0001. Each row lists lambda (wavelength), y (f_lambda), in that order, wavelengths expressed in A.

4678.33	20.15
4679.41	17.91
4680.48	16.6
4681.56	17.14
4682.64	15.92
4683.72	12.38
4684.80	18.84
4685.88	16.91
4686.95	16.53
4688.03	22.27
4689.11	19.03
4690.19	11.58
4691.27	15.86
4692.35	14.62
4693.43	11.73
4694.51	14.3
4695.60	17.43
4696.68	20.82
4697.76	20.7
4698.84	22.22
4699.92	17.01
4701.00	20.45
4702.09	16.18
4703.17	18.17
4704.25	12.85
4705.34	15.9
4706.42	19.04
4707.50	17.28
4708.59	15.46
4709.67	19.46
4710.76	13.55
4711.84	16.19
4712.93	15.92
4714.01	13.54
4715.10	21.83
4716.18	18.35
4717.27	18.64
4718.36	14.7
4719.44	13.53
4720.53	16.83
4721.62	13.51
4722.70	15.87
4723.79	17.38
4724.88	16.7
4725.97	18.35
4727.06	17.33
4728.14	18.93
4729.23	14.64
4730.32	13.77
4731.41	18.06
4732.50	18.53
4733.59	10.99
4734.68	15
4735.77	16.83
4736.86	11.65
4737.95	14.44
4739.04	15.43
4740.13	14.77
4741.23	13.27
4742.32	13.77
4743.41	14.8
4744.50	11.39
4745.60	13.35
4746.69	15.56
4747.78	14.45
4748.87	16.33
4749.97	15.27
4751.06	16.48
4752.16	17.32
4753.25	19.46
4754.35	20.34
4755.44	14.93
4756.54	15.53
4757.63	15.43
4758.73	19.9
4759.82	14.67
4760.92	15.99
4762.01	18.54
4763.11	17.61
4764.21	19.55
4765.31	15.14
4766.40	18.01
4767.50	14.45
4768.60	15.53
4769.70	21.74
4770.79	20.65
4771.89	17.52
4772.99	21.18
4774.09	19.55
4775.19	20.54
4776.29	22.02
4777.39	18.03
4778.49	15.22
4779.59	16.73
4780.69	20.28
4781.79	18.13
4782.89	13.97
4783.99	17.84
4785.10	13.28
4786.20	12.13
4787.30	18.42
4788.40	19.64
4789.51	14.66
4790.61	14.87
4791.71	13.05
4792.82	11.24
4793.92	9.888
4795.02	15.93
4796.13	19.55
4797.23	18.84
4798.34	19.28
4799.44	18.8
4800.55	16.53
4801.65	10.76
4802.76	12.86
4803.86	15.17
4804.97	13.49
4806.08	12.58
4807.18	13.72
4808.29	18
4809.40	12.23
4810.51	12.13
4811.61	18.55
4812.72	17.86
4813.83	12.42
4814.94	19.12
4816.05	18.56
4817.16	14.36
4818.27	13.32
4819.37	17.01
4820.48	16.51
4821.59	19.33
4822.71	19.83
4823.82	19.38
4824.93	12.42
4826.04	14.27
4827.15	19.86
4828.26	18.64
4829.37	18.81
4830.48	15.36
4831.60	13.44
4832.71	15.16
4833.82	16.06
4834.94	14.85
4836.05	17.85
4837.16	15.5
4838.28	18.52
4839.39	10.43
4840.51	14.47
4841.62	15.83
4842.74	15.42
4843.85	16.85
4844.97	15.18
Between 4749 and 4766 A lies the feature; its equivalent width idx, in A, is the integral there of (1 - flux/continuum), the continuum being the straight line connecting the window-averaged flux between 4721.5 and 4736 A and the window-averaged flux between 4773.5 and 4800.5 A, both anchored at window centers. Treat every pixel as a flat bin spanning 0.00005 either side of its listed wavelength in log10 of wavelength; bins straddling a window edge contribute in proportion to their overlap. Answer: -0.6 A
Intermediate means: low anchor 16.2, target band 17.1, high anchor 16.7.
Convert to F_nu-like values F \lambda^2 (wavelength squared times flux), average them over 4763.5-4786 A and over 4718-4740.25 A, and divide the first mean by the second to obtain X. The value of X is 1.2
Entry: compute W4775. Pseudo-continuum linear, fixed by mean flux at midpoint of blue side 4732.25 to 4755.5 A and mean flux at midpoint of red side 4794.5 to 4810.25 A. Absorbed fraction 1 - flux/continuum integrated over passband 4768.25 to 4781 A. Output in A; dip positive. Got -3.15 A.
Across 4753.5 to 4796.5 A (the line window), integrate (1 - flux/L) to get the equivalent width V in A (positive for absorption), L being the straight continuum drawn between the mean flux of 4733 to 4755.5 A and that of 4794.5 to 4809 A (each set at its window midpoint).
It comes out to -4.3 A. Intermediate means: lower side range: 15.1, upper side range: 15.8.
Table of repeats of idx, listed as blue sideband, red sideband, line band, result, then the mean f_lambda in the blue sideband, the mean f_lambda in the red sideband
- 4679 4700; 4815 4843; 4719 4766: 2.4 A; 17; 16.3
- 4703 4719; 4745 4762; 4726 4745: 1.7 A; 16.7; 16.4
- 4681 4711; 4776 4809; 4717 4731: 0.4 A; 16.9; 15.8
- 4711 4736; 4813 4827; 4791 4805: 1.2 A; 16.3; 16.5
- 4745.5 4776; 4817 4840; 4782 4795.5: 1.8 A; 17.4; 16.3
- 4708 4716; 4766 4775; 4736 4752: 3.0 A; 16.6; 18.7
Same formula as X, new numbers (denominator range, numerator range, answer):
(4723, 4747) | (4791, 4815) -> 1.01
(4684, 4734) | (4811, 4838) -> 1.04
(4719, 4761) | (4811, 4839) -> 1.10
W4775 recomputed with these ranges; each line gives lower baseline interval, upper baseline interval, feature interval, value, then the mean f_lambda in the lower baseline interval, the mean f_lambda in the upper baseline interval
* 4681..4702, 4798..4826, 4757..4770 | -0.67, 17.1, 15.7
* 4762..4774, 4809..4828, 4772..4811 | 3.03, 18.2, 16.4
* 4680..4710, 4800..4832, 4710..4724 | 0.52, 17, 15.8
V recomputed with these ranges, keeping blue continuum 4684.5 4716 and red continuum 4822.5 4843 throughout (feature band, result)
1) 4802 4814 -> 1.3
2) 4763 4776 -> -1.6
